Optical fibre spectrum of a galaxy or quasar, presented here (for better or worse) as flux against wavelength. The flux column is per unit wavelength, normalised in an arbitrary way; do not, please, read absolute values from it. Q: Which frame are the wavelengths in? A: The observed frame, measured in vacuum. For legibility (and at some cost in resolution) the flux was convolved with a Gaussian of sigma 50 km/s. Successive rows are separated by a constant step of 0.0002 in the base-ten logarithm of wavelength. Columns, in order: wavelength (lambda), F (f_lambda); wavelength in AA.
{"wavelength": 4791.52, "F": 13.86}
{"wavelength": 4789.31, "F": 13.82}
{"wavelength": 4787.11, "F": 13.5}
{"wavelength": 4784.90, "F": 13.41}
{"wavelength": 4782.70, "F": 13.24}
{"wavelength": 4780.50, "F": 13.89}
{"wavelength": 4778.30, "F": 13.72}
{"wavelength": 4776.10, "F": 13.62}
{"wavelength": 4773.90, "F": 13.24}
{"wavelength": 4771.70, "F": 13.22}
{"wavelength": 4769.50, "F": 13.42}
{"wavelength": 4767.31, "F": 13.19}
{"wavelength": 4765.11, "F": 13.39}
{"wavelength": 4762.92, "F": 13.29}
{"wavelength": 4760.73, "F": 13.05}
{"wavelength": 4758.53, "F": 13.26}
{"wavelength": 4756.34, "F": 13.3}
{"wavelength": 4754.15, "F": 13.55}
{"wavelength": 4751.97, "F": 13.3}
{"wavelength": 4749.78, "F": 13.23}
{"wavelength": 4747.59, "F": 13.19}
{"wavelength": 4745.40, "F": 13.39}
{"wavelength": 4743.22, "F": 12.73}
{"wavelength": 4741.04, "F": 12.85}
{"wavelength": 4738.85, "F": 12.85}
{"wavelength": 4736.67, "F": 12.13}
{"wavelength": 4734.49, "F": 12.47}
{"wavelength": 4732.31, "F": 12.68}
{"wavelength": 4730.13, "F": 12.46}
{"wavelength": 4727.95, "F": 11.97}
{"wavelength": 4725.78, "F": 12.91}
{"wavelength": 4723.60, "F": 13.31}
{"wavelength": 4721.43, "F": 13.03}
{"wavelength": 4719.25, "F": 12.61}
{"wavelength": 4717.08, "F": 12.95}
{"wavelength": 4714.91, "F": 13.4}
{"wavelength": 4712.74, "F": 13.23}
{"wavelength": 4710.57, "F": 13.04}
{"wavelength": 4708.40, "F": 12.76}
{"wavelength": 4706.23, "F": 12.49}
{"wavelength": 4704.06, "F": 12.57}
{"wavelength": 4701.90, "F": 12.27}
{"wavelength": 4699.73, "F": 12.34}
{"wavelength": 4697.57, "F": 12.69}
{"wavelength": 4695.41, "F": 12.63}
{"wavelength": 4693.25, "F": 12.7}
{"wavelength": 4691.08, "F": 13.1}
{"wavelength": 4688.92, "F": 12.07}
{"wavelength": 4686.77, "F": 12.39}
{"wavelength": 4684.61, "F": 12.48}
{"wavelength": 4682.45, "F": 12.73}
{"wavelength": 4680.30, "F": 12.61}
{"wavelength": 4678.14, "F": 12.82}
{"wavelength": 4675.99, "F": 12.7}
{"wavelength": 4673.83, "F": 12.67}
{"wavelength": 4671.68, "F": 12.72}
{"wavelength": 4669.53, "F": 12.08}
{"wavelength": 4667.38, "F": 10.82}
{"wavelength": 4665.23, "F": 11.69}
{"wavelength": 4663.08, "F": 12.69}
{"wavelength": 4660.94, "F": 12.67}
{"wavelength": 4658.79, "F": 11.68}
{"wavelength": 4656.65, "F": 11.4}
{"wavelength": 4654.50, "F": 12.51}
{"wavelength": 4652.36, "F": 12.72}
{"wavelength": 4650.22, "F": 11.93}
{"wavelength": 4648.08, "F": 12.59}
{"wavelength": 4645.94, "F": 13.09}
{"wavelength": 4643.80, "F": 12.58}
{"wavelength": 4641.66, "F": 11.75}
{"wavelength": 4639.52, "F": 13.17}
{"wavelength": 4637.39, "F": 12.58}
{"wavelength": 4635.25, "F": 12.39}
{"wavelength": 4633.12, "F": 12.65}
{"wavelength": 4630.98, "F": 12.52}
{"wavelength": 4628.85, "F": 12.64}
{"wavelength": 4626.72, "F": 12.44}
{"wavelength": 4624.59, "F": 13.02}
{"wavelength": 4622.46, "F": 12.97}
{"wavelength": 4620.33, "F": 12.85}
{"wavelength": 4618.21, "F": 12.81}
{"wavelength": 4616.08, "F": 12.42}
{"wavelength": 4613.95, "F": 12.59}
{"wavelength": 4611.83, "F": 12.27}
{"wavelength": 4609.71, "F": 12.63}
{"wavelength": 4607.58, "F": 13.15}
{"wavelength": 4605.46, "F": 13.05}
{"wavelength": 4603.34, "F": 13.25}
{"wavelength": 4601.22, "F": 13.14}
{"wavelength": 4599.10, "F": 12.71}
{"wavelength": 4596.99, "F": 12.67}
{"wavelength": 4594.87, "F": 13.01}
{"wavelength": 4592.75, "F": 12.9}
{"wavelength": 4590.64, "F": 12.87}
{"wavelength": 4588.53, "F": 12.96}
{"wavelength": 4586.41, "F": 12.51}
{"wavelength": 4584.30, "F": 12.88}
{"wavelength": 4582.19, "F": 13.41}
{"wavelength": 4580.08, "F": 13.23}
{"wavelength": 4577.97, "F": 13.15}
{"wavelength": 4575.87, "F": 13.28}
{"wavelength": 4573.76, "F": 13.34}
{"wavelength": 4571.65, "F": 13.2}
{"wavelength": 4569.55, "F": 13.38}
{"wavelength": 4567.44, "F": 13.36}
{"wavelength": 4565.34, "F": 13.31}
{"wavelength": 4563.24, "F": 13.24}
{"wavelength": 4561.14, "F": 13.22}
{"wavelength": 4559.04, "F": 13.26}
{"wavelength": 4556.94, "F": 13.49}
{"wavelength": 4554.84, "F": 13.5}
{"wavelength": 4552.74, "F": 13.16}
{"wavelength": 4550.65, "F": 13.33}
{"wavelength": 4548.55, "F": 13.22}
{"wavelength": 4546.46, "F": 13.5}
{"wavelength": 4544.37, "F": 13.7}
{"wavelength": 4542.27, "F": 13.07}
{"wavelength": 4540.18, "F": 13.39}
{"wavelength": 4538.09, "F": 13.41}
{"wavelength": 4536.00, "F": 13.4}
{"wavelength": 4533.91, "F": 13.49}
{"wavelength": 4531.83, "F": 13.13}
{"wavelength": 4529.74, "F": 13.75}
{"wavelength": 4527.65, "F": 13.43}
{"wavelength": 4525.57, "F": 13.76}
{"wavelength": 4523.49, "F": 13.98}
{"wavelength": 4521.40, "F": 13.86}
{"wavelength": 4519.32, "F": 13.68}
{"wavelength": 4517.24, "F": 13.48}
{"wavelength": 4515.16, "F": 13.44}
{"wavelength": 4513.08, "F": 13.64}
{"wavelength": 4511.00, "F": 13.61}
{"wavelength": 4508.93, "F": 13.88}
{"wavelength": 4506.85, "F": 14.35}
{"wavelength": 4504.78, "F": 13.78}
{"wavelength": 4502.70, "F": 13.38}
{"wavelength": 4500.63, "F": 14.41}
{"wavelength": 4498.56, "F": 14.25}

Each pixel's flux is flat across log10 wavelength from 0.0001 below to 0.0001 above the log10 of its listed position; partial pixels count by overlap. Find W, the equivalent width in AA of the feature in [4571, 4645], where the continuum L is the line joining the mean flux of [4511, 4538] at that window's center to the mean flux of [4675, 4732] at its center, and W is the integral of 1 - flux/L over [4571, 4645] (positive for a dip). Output 1.9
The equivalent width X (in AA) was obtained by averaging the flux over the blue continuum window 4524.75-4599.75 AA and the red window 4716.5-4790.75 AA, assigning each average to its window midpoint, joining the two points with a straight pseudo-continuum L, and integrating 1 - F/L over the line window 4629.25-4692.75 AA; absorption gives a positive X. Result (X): 3.7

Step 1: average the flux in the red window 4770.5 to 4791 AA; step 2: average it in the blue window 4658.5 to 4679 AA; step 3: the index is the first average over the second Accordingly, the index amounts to 1.10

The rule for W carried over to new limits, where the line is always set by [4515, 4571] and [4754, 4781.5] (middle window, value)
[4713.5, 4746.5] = 1.5 AA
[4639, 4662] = 1.8 AA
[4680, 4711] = 1.9 AA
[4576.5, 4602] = 0.9 AA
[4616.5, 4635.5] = 1.0 AA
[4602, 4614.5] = 0.5 AA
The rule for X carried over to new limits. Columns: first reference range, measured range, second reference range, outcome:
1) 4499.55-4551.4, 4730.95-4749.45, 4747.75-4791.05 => 0.86 AA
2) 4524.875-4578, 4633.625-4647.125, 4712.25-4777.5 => 0.64 AA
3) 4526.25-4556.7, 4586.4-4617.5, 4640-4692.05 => 0.19 AA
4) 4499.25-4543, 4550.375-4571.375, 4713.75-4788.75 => 0.36 AA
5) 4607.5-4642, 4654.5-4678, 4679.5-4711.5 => 0.84 AA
